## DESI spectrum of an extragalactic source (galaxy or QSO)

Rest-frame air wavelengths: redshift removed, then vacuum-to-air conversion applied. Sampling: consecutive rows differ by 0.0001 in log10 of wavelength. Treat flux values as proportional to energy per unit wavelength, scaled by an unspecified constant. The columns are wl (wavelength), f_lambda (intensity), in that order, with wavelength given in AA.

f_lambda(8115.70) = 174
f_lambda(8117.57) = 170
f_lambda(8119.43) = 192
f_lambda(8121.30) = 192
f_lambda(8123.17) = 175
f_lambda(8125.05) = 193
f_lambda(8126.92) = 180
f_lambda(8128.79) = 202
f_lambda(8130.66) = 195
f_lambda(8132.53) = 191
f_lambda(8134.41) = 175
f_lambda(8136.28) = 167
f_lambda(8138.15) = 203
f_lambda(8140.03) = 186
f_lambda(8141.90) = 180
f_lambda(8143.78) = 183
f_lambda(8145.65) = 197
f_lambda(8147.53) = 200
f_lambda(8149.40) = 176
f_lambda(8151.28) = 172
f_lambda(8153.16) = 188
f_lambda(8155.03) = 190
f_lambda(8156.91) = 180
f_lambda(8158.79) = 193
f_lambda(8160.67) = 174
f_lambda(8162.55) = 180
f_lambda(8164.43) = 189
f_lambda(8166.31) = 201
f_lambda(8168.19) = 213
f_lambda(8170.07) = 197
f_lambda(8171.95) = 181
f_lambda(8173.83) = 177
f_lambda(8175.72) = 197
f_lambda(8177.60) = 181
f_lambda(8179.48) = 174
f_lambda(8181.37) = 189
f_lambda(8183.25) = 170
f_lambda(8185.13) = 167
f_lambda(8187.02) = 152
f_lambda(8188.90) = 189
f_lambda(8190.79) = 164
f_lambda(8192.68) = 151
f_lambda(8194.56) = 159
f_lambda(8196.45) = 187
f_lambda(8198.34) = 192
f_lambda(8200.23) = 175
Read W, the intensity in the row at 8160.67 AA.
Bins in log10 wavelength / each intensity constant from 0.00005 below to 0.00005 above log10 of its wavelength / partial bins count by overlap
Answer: 174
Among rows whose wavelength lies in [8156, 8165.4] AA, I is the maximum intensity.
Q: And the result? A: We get 193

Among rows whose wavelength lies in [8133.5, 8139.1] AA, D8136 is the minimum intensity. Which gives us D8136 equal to 167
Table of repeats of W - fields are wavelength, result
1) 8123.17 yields 175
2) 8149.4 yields 176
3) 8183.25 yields 170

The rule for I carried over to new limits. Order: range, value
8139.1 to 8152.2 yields 200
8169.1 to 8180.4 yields 197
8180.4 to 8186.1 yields 189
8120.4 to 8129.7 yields 202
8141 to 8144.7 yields 183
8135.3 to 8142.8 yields 203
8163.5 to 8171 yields 213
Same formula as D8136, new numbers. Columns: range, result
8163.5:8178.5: 177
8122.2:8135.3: 175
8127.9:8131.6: 195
